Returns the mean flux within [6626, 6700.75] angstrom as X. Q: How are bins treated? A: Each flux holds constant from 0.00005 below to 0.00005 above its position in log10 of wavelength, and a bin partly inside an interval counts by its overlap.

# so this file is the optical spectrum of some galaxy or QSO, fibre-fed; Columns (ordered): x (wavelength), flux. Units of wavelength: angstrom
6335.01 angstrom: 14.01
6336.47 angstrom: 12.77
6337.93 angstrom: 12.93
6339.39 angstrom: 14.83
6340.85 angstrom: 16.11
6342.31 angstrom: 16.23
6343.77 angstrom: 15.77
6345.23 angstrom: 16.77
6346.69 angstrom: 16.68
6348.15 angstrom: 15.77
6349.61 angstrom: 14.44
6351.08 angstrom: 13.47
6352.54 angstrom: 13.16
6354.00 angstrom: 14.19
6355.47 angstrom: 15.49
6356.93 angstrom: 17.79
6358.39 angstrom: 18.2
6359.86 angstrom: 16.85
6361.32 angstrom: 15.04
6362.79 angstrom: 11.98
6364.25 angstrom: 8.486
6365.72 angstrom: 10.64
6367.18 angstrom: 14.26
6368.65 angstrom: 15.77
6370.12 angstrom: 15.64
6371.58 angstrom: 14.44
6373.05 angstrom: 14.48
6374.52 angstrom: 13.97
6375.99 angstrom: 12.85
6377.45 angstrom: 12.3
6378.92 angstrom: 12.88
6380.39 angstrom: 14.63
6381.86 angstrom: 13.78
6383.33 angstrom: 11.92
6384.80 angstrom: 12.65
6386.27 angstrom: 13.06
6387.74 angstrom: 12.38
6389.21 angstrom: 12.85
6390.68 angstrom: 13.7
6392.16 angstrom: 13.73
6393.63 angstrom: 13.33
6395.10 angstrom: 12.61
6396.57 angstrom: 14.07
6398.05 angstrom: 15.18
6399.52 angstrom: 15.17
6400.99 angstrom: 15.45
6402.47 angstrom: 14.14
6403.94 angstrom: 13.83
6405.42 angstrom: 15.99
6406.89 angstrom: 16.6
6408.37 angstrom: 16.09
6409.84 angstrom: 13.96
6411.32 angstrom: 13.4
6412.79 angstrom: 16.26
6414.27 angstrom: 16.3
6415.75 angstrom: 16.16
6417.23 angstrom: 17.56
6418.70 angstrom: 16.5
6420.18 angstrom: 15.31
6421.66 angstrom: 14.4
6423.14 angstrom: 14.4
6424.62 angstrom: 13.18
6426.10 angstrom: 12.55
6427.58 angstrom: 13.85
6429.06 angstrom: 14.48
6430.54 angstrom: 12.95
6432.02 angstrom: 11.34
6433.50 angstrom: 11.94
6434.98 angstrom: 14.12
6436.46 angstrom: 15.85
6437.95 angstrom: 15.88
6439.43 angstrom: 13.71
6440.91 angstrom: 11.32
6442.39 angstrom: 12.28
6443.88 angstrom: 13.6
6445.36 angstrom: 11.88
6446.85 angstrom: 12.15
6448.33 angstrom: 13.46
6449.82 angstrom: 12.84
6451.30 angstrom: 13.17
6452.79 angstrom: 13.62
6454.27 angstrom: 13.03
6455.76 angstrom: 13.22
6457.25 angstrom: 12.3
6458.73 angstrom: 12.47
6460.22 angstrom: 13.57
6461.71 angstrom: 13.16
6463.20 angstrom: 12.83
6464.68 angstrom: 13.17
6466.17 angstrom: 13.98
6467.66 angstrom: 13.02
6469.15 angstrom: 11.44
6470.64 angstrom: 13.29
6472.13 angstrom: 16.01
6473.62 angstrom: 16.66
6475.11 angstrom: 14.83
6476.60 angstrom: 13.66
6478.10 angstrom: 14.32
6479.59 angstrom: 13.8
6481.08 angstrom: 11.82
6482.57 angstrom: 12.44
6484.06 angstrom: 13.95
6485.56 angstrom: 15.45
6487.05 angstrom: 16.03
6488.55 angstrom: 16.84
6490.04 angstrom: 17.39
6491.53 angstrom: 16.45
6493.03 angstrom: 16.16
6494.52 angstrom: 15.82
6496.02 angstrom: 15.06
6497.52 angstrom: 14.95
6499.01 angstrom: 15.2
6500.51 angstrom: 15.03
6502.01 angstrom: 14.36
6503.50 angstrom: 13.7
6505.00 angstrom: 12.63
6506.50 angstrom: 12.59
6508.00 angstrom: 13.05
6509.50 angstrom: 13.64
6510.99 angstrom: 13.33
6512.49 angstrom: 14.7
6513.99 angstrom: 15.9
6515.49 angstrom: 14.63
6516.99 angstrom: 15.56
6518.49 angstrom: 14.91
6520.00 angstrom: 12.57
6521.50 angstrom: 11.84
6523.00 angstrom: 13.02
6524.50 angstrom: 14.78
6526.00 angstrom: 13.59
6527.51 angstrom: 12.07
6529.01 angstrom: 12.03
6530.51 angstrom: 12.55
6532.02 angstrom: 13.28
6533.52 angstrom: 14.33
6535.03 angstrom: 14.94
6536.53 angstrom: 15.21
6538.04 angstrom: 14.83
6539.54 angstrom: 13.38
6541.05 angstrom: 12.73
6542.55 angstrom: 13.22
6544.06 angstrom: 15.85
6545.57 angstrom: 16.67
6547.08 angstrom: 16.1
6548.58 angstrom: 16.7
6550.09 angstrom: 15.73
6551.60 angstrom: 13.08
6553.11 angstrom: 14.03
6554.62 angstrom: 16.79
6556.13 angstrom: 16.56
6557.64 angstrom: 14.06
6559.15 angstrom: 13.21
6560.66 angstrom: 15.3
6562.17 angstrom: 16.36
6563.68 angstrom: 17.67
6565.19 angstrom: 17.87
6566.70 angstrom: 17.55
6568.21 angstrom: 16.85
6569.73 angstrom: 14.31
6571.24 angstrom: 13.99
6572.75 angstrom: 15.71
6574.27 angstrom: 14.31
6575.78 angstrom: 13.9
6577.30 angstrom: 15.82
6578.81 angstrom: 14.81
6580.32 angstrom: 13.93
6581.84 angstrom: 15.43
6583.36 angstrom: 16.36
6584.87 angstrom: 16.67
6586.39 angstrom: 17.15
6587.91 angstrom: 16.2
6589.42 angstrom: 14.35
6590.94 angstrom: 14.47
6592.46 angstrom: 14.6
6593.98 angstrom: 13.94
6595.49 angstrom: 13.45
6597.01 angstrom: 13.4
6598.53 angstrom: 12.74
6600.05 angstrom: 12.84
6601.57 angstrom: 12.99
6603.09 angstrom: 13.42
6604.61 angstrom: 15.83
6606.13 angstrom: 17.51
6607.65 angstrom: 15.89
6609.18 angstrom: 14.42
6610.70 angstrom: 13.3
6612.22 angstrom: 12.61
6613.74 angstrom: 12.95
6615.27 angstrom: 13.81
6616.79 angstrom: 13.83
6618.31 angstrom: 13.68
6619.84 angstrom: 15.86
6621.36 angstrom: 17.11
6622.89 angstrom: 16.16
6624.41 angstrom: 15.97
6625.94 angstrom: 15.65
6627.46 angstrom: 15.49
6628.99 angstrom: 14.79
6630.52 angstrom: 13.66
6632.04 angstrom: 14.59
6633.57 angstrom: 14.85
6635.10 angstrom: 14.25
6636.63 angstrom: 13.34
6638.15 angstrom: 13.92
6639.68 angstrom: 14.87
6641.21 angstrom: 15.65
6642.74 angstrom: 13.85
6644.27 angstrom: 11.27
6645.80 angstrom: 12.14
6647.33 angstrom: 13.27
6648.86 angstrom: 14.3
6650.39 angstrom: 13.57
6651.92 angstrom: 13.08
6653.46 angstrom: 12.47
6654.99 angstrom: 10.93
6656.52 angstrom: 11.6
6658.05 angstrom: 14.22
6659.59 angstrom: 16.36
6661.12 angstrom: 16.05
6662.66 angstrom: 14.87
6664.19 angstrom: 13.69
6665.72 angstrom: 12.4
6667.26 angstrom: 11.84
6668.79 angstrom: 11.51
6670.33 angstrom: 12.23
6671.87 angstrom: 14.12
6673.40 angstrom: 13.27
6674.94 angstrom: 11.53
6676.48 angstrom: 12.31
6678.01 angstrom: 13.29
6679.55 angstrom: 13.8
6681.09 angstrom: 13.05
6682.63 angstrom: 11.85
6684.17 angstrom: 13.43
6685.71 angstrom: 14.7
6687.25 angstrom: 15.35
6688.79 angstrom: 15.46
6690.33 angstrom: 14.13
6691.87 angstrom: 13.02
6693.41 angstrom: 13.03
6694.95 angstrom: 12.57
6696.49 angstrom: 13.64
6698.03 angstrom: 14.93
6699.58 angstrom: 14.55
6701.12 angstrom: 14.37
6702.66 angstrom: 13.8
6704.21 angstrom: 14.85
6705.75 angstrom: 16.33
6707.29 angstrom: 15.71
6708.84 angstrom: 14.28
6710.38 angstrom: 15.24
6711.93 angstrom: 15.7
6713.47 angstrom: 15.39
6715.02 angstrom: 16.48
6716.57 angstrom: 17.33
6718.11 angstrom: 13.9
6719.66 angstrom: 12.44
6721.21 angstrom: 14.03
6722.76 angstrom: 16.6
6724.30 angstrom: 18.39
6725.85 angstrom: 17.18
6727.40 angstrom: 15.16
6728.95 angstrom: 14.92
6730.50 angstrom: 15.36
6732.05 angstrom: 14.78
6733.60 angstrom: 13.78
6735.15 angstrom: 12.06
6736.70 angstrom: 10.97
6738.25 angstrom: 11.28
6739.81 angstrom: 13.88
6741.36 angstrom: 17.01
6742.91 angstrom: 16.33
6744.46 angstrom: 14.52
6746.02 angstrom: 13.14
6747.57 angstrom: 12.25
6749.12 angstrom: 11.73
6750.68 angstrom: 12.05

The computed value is 13.6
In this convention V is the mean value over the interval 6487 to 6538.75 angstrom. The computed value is 14.3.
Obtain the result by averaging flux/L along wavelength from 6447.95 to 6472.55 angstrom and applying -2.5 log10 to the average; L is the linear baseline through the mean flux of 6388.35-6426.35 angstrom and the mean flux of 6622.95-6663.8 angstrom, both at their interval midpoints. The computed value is 0.11 mag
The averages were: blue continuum 14.7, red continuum 14.1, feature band 13.2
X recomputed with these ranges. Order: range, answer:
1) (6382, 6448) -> 14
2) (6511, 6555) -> 14.3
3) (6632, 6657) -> 13.4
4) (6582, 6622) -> 14.6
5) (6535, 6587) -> 15.3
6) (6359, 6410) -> 13.9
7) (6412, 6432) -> 14.8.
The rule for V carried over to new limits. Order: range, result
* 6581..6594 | 15.5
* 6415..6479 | 13.7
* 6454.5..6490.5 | 13.9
